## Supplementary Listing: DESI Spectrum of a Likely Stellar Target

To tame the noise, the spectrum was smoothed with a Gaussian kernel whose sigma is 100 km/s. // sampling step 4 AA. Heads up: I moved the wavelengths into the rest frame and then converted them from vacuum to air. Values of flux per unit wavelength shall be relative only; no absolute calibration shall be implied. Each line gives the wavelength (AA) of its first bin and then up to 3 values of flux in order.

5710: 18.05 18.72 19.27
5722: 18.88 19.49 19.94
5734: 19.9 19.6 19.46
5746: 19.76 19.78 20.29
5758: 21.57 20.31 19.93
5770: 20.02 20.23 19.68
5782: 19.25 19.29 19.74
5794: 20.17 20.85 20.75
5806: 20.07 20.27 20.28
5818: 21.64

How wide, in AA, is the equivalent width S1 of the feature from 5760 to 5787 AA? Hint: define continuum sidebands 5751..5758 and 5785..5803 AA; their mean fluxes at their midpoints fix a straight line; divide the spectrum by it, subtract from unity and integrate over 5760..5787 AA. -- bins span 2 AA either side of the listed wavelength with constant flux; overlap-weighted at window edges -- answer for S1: 0.7 AA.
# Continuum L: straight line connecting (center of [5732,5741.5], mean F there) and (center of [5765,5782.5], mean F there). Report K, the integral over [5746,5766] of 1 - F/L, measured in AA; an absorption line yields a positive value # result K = -0.6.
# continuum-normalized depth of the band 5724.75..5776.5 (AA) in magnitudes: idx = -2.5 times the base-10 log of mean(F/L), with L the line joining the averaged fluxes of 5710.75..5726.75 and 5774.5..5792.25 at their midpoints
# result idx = -0.042 mag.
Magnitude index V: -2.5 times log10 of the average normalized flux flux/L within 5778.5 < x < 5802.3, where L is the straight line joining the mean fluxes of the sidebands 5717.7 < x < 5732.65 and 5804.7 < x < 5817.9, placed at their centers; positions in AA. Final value 0.01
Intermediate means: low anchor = 19.4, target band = 19.9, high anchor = 20.4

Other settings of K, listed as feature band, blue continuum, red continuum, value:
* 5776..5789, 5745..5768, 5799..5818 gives 0.6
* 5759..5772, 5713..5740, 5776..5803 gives -0.3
